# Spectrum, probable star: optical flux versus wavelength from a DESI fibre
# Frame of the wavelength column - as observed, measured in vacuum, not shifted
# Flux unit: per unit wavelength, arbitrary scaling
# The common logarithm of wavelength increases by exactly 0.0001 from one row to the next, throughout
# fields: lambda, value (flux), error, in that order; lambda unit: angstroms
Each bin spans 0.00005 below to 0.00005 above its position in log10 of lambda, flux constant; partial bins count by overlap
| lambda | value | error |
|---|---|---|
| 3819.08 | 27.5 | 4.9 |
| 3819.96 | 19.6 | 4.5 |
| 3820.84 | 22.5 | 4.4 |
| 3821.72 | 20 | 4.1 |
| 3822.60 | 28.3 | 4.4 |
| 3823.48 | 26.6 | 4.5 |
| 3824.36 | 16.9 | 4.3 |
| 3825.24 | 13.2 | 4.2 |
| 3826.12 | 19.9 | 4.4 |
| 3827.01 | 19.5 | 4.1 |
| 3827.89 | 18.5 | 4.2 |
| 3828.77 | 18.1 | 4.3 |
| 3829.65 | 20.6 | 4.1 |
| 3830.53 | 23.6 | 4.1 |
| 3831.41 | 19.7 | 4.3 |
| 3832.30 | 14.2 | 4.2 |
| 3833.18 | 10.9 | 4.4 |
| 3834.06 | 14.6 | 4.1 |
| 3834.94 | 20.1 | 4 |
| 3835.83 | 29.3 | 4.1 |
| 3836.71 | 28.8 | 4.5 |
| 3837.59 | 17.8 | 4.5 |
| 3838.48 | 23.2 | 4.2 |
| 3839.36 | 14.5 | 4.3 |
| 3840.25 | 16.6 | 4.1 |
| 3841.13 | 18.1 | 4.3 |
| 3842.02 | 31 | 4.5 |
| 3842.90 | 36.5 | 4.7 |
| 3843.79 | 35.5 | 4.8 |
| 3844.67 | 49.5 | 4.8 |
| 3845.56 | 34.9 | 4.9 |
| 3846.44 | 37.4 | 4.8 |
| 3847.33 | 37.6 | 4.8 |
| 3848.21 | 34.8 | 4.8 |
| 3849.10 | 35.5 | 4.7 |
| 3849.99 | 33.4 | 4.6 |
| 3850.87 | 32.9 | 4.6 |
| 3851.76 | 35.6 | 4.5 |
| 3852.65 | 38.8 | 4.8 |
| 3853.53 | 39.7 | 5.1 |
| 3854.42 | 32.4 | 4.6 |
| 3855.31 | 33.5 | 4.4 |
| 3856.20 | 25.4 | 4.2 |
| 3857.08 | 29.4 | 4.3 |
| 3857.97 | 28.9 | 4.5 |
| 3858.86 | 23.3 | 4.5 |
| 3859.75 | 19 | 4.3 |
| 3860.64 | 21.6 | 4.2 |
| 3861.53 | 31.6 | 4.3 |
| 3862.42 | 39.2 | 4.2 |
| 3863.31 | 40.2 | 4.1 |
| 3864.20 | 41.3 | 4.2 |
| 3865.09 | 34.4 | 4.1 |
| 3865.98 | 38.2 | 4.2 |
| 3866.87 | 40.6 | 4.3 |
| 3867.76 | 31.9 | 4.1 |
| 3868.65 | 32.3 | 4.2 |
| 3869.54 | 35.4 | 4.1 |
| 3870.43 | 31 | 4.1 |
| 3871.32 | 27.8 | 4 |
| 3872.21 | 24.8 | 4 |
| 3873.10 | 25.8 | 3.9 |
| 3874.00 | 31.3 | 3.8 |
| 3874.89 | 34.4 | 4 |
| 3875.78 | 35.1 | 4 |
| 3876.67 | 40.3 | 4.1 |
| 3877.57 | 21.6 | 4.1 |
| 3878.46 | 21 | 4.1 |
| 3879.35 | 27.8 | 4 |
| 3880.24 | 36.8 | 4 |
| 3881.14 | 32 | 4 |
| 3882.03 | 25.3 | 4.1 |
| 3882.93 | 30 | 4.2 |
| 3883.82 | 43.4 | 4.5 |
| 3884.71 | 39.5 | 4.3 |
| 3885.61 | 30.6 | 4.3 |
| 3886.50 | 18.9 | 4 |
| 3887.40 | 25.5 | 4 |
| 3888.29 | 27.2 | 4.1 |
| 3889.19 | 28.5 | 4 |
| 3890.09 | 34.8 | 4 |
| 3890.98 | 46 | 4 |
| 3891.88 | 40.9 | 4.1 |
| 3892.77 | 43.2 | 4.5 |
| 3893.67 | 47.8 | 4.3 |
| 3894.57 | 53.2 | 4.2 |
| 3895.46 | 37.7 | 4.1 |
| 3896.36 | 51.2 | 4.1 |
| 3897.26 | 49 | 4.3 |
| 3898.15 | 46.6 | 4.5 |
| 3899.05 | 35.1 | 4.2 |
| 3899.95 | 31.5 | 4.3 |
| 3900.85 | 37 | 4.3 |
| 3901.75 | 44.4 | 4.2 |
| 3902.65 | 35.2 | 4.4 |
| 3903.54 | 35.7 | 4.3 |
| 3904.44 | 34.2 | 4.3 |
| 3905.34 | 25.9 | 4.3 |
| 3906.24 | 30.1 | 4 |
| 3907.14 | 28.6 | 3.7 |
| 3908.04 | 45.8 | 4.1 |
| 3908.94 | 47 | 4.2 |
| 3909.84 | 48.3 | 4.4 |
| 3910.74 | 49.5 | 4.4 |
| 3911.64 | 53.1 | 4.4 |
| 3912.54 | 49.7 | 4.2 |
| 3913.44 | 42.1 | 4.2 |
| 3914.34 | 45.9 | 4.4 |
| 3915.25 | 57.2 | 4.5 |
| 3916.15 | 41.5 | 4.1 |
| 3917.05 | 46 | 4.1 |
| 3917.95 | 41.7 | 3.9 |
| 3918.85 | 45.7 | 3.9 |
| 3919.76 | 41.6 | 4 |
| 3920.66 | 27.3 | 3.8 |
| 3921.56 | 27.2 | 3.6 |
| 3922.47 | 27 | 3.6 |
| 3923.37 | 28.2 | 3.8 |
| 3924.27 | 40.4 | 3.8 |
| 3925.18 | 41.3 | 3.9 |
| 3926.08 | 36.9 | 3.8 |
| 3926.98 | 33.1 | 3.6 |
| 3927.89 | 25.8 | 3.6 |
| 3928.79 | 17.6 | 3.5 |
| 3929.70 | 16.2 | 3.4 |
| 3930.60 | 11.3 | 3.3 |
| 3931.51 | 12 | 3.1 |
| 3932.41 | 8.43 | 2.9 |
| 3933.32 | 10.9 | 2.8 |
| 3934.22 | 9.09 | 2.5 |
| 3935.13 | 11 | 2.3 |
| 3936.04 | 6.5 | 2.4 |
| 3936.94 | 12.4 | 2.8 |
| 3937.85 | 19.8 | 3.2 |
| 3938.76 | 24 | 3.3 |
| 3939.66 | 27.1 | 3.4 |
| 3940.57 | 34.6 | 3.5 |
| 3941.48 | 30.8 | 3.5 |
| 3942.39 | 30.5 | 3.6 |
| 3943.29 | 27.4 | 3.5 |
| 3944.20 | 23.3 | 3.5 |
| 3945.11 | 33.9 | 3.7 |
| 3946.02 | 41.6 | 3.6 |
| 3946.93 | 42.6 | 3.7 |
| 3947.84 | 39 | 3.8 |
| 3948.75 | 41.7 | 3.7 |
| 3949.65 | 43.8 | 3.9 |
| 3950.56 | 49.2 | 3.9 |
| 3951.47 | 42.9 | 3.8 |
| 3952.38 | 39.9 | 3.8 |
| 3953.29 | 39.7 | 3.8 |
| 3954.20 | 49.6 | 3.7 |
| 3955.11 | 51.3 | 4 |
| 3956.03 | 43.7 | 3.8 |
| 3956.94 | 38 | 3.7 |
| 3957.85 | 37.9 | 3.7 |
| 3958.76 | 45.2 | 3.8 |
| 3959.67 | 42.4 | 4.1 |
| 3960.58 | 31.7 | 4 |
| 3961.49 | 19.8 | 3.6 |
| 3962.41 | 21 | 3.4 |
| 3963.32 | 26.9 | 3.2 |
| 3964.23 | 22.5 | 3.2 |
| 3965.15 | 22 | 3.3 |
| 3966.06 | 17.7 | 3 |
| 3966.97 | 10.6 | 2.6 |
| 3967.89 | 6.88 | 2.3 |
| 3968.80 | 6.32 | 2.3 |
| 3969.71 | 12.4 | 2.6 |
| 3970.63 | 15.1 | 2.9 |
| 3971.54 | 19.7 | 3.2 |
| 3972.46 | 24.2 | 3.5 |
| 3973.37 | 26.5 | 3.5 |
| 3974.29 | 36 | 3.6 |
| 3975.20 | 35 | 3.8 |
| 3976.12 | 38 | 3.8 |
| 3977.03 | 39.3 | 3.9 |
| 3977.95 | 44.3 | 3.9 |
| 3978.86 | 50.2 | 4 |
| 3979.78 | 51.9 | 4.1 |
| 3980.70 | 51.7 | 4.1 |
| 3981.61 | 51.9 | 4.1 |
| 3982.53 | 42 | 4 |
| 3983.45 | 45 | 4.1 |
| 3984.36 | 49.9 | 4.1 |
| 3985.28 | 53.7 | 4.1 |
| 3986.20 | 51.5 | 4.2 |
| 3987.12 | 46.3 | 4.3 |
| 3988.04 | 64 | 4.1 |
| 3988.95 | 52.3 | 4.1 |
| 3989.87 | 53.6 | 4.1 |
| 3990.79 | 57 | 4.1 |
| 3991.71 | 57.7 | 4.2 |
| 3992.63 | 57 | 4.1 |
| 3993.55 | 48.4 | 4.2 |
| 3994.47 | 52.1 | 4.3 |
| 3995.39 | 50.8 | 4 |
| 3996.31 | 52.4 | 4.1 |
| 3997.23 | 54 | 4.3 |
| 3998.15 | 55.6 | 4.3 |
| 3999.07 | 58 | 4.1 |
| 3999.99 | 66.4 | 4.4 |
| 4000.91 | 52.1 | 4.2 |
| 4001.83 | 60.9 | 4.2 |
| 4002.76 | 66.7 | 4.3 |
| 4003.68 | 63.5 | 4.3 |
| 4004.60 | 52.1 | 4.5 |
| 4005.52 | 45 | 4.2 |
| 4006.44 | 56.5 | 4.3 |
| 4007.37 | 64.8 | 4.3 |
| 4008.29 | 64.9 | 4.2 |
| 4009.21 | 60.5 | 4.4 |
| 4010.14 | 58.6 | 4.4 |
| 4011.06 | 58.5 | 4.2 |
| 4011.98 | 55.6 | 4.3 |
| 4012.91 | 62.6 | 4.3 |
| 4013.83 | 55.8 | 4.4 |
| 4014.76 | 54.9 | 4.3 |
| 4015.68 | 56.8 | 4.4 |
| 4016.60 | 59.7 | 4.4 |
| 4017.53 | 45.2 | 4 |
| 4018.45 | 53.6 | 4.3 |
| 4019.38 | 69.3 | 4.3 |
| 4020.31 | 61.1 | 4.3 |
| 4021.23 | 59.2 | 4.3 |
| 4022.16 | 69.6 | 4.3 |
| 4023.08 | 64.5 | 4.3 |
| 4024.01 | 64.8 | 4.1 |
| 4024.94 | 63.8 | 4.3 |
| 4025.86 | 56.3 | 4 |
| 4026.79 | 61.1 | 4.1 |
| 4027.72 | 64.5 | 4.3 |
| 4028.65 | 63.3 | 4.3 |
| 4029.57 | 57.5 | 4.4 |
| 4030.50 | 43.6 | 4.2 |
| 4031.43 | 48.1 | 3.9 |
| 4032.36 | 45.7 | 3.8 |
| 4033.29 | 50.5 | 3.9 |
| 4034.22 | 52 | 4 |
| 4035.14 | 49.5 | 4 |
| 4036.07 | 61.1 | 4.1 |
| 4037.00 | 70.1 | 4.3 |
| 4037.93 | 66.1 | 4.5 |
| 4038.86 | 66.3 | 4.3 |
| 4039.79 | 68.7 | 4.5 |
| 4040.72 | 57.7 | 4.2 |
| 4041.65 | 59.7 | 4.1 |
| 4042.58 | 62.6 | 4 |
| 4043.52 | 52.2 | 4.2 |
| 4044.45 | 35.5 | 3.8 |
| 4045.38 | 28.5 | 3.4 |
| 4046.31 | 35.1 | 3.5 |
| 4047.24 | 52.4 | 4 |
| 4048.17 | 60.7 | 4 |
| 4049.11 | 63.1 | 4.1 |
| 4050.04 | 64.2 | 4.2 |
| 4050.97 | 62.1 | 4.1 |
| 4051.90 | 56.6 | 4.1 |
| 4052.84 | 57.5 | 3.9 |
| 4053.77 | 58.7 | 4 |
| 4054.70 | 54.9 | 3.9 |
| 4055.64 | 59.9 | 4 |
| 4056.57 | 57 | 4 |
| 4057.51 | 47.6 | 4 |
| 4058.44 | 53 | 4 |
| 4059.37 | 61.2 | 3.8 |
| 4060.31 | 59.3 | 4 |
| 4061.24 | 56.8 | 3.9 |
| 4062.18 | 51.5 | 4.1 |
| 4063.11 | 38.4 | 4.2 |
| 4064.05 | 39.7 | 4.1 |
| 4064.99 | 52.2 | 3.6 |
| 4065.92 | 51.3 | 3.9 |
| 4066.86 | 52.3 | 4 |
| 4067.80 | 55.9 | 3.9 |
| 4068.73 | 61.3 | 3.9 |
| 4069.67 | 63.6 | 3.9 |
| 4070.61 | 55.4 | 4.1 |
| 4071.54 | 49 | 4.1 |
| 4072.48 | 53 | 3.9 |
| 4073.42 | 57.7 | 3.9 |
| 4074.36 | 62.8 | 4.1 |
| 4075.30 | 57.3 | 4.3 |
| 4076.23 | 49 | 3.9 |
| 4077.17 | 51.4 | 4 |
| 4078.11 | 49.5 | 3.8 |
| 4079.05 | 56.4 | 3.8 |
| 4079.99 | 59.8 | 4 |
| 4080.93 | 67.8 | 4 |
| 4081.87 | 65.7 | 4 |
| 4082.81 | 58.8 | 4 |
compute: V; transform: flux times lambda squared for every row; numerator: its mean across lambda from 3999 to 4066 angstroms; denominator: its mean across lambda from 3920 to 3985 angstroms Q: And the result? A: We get 1.93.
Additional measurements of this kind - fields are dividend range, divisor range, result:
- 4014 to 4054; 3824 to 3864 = 2.31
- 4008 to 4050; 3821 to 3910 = 1.98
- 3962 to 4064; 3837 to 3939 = 1.65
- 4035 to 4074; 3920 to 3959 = 1.93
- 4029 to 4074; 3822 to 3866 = 2.20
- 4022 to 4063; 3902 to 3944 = 1.92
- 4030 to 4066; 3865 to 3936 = 1.72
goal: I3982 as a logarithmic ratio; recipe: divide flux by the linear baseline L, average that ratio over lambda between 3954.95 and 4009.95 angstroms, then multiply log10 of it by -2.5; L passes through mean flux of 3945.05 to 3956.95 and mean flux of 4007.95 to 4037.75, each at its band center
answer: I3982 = 0.17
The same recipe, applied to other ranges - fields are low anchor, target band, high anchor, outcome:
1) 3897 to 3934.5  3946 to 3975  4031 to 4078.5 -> 0.286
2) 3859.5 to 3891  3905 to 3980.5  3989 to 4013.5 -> 0.354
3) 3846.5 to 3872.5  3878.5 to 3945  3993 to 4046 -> 0.208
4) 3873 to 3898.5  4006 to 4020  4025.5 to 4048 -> -0.137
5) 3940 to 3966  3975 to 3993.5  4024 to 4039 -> -0.120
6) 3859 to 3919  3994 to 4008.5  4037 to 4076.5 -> -0.165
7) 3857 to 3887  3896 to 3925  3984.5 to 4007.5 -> -0.043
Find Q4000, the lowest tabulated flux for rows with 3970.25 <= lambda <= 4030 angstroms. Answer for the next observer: 15.1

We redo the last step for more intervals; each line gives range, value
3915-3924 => 27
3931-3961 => 6.5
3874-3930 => 16.2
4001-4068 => 28.5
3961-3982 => 6.32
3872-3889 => 18.9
